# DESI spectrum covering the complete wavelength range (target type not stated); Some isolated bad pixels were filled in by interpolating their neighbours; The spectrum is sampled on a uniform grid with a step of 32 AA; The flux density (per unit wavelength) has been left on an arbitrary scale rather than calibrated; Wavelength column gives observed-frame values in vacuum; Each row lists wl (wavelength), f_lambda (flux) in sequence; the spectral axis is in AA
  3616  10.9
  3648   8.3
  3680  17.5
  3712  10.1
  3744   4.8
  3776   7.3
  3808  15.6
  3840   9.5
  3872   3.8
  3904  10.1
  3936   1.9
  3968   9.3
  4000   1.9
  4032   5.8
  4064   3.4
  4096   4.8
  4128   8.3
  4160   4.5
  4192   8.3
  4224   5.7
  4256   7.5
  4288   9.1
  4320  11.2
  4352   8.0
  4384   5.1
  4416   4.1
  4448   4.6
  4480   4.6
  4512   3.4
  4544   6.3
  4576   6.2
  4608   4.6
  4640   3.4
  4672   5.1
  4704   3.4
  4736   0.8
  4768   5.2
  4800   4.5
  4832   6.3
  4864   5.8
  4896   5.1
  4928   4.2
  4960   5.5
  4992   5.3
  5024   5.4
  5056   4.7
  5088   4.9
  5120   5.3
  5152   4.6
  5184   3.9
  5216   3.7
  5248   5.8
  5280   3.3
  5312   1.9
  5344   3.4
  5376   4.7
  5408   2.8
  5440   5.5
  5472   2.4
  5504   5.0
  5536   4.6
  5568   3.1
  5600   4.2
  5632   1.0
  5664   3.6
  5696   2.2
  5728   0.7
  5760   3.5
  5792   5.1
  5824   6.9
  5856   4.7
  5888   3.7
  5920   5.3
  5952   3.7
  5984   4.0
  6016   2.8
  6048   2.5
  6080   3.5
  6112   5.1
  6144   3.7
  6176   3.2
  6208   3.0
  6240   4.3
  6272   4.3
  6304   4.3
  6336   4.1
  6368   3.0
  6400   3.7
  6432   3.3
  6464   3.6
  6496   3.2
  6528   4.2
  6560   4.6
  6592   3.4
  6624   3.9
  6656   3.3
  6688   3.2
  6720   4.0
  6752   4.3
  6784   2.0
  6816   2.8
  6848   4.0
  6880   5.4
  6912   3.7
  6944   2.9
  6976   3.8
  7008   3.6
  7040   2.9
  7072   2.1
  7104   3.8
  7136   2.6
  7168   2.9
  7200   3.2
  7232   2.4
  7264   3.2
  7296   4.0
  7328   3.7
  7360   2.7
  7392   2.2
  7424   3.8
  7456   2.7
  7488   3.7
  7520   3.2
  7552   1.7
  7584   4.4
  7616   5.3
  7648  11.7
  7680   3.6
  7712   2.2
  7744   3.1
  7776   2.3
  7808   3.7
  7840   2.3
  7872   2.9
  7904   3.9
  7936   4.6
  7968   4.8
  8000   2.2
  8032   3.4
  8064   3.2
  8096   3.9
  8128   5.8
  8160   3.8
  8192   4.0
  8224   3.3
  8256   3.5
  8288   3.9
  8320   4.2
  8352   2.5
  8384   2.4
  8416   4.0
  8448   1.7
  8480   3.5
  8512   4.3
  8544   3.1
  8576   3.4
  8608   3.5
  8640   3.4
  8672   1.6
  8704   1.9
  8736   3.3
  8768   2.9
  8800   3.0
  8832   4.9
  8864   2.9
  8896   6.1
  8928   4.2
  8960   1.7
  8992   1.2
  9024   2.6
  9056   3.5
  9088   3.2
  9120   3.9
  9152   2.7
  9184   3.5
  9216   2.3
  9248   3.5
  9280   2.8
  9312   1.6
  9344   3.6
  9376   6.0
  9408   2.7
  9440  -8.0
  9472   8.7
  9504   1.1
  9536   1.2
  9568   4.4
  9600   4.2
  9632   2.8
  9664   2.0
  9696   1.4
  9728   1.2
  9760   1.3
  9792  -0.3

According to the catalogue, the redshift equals 1.048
